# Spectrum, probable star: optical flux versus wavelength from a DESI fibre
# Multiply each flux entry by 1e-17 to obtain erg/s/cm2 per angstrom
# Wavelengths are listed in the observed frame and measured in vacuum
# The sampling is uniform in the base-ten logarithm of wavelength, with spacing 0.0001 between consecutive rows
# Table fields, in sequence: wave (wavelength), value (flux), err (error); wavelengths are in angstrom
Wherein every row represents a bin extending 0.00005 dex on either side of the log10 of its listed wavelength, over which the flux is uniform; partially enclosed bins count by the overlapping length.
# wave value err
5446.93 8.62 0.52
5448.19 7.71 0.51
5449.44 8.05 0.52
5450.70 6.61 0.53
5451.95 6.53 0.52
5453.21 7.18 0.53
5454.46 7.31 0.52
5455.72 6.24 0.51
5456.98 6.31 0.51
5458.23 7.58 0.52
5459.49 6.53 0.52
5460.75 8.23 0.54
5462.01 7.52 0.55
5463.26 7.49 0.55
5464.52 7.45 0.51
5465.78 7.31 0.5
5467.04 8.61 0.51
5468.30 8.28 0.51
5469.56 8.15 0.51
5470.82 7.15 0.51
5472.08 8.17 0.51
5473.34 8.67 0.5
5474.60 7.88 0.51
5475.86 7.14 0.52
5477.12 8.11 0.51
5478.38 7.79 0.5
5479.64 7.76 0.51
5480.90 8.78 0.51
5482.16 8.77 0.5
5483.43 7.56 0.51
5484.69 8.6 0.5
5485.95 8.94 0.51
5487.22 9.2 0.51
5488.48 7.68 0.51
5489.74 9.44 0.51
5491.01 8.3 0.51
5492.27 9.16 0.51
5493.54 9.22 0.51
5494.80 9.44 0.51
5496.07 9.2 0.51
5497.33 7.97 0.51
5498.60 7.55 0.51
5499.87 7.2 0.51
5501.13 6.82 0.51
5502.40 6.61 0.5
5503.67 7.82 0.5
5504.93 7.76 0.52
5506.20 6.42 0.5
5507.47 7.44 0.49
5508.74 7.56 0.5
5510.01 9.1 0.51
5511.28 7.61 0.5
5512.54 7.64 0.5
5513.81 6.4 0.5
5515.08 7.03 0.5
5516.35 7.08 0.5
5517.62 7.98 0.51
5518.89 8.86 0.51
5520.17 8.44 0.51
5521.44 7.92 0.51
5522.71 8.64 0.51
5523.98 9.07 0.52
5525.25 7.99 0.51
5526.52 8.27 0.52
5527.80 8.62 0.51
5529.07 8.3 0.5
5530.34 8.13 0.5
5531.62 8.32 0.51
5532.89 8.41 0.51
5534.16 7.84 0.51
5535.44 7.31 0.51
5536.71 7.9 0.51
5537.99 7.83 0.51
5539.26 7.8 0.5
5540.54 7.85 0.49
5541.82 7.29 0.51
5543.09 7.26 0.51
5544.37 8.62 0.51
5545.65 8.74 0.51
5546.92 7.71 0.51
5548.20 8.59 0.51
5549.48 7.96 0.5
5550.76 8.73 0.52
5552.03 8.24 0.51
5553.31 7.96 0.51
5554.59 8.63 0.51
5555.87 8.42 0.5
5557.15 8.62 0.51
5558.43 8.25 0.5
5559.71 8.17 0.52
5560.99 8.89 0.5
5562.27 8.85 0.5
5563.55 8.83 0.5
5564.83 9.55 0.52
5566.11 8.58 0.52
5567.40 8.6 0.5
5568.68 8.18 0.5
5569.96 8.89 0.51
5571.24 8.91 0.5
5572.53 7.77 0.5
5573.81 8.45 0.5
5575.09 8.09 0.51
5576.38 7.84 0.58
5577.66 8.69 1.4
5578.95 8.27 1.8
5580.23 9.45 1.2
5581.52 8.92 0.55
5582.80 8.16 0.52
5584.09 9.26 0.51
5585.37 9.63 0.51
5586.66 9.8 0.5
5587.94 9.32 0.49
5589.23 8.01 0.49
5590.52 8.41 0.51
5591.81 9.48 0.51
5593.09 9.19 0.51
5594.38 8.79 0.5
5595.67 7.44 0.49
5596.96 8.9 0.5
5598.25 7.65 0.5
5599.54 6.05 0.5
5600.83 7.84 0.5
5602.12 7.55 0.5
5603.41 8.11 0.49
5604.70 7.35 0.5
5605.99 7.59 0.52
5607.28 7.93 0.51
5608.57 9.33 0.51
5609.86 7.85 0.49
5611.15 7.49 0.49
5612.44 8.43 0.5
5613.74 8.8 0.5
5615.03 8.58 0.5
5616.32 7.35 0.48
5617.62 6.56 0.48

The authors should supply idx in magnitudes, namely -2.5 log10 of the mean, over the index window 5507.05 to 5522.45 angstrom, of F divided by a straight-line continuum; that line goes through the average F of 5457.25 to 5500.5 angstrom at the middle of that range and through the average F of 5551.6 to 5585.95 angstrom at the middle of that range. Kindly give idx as 0.07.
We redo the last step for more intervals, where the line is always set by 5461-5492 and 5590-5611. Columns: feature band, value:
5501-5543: 0.039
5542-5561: -0.024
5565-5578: -0.045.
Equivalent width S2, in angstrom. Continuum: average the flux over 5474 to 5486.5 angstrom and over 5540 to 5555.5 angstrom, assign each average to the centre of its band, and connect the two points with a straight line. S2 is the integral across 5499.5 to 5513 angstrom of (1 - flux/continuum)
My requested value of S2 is 1.1 angstrom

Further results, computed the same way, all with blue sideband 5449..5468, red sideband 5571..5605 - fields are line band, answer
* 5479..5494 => -2.17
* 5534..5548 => 0.26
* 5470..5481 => -0.71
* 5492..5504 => -0.72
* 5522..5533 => -0.74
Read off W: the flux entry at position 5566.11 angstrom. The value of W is 8.58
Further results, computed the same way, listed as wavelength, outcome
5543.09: 7.26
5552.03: 8.24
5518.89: 8.86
